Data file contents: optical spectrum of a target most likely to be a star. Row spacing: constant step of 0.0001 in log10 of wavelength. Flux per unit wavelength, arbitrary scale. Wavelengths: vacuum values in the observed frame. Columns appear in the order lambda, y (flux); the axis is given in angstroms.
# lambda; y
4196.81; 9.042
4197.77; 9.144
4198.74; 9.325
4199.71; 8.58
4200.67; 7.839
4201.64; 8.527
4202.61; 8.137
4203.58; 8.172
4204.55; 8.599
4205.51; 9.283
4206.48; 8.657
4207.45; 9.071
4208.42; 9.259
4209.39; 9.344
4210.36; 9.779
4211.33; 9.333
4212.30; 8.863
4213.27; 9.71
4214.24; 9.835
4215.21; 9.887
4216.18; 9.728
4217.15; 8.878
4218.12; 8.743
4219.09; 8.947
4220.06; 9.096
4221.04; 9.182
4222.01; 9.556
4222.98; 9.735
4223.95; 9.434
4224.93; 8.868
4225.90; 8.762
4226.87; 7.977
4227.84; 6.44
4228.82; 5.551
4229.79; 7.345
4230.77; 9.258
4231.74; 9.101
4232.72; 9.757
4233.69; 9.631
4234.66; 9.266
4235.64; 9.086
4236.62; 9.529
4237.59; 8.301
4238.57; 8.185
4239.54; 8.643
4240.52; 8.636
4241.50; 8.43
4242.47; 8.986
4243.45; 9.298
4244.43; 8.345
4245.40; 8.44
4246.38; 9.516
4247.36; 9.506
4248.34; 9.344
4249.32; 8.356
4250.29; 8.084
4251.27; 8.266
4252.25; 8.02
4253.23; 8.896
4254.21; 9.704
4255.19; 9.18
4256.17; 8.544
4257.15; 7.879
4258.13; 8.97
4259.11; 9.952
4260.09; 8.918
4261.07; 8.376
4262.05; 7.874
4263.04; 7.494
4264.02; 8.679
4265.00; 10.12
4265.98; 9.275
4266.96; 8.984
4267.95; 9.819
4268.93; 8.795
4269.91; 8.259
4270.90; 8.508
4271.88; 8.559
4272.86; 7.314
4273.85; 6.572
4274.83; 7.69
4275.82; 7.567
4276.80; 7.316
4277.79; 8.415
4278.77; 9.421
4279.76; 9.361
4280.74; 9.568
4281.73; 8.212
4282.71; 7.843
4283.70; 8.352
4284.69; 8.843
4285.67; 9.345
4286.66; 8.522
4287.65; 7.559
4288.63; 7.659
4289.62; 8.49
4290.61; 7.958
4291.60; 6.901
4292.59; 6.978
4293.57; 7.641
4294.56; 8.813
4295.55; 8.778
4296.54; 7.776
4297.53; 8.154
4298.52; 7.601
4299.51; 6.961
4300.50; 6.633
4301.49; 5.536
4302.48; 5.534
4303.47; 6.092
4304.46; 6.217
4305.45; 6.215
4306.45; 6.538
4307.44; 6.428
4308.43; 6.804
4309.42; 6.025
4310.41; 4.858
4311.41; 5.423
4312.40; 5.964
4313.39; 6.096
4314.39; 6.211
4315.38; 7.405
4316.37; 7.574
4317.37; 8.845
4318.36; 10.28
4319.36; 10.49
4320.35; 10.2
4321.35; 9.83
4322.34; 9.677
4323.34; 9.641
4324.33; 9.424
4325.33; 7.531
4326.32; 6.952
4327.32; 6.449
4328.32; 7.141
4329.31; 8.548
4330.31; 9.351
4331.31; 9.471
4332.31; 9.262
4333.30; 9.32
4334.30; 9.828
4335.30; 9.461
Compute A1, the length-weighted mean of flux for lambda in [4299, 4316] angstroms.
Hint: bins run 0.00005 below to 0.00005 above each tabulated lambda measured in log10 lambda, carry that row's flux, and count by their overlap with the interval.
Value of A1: 6.19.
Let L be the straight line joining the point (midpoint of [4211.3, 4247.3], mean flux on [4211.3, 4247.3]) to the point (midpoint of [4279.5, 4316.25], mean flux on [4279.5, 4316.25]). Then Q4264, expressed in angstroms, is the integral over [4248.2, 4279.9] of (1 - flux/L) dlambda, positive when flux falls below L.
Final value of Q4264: -1.9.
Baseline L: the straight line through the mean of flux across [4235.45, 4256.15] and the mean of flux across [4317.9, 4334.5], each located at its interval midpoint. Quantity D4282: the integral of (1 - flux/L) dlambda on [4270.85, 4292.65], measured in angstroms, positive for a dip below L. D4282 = 1.8 angstroms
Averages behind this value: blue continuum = 8.79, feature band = 8.14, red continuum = 9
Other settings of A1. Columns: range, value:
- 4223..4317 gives 8.07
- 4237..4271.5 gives 8.76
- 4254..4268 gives 8.87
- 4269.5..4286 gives 8.29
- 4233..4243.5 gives 8.91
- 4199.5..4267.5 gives 8.83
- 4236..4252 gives 8.73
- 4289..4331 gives 7.53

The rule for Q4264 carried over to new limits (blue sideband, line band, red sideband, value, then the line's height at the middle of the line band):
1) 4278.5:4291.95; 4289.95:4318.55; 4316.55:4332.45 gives 5.6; 8.66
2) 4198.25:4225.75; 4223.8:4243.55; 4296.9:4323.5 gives 0.3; 8.68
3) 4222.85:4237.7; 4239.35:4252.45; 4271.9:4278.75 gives -0.7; 8.29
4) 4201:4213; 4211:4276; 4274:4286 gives -0.5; 8.67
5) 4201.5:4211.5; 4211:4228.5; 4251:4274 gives -0.3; 8.86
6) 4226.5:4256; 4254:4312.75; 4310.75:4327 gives 3.8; 8.38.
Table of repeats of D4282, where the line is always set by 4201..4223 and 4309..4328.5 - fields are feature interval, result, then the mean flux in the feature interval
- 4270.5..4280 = 0.4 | 8.03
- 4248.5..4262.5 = -0.1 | 8.67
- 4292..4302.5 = 0.9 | 7.39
